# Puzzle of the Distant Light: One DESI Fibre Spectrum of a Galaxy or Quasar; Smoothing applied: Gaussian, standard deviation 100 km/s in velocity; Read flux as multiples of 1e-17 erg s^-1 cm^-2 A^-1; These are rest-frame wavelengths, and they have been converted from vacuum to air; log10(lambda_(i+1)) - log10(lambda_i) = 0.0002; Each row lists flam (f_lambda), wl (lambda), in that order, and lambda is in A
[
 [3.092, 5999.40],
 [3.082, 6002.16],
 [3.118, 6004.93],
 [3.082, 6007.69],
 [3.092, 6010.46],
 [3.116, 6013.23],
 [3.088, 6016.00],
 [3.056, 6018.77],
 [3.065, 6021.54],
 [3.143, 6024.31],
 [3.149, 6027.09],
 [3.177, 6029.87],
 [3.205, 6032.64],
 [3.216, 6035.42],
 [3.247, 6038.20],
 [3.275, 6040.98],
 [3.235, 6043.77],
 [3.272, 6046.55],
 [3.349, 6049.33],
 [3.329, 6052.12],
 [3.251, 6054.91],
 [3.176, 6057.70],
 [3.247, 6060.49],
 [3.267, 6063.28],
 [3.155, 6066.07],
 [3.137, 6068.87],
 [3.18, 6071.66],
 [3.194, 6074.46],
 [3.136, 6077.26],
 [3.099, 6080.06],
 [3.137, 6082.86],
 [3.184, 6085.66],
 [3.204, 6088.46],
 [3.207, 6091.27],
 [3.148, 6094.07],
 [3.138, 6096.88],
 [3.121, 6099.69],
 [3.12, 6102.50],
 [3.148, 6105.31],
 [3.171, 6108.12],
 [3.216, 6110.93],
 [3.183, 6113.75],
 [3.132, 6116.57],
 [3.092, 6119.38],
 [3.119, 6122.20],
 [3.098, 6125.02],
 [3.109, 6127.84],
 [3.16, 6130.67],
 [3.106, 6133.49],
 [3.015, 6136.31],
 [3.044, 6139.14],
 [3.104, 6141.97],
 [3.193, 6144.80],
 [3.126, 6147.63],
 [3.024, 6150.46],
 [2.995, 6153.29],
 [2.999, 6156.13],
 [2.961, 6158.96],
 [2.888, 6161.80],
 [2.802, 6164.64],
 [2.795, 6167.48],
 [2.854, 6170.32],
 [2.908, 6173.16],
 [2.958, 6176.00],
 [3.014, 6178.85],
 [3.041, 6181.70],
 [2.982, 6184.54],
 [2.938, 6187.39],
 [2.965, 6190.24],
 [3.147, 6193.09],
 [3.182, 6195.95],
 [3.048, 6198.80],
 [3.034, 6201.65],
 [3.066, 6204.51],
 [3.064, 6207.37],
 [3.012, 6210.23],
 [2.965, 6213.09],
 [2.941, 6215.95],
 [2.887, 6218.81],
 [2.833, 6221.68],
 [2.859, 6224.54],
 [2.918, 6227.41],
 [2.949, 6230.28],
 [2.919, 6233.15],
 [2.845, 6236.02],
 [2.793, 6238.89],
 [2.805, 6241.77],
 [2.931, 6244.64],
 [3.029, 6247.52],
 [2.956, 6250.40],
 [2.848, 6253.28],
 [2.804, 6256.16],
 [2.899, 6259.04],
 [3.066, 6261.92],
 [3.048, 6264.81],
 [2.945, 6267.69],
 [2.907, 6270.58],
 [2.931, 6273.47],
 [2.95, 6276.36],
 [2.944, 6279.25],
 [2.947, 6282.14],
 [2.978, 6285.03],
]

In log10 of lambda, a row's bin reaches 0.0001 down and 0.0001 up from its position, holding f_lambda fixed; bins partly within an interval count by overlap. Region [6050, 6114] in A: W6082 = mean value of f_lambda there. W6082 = 3.18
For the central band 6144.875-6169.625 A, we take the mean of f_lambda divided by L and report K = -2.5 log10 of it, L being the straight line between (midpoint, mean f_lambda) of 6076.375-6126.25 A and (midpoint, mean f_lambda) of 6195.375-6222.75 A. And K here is 0.04 mag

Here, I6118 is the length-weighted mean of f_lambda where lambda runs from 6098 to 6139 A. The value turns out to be 3.13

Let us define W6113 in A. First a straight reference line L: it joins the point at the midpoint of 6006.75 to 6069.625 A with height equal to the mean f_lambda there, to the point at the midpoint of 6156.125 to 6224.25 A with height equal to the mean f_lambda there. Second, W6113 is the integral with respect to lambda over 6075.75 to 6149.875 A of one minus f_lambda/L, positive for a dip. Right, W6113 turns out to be -1.3 A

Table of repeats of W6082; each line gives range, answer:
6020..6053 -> 3.22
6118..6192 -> 3.01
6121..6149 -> 3.11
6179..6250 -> 2.97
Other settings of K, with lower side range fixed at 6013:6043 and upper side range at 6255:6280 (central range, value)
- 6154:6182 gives 0.043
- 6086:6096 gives -0.027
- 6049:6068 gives -0.037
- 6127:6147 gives -0.015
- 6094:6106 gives -0.012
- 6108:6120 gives -0.027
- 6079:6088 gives -0.014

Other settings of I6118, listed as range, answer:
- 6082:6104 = 3.16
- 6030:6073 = 3.23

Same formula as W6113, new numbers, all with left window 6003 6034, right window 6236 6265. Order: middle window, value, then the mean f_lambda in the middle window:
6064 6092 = -0.93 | 3.16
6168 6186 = 0.14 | 2.95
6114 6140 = -0.71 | 3.1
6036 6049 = -0.70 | 3.26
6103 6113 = -0.45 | 3.17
